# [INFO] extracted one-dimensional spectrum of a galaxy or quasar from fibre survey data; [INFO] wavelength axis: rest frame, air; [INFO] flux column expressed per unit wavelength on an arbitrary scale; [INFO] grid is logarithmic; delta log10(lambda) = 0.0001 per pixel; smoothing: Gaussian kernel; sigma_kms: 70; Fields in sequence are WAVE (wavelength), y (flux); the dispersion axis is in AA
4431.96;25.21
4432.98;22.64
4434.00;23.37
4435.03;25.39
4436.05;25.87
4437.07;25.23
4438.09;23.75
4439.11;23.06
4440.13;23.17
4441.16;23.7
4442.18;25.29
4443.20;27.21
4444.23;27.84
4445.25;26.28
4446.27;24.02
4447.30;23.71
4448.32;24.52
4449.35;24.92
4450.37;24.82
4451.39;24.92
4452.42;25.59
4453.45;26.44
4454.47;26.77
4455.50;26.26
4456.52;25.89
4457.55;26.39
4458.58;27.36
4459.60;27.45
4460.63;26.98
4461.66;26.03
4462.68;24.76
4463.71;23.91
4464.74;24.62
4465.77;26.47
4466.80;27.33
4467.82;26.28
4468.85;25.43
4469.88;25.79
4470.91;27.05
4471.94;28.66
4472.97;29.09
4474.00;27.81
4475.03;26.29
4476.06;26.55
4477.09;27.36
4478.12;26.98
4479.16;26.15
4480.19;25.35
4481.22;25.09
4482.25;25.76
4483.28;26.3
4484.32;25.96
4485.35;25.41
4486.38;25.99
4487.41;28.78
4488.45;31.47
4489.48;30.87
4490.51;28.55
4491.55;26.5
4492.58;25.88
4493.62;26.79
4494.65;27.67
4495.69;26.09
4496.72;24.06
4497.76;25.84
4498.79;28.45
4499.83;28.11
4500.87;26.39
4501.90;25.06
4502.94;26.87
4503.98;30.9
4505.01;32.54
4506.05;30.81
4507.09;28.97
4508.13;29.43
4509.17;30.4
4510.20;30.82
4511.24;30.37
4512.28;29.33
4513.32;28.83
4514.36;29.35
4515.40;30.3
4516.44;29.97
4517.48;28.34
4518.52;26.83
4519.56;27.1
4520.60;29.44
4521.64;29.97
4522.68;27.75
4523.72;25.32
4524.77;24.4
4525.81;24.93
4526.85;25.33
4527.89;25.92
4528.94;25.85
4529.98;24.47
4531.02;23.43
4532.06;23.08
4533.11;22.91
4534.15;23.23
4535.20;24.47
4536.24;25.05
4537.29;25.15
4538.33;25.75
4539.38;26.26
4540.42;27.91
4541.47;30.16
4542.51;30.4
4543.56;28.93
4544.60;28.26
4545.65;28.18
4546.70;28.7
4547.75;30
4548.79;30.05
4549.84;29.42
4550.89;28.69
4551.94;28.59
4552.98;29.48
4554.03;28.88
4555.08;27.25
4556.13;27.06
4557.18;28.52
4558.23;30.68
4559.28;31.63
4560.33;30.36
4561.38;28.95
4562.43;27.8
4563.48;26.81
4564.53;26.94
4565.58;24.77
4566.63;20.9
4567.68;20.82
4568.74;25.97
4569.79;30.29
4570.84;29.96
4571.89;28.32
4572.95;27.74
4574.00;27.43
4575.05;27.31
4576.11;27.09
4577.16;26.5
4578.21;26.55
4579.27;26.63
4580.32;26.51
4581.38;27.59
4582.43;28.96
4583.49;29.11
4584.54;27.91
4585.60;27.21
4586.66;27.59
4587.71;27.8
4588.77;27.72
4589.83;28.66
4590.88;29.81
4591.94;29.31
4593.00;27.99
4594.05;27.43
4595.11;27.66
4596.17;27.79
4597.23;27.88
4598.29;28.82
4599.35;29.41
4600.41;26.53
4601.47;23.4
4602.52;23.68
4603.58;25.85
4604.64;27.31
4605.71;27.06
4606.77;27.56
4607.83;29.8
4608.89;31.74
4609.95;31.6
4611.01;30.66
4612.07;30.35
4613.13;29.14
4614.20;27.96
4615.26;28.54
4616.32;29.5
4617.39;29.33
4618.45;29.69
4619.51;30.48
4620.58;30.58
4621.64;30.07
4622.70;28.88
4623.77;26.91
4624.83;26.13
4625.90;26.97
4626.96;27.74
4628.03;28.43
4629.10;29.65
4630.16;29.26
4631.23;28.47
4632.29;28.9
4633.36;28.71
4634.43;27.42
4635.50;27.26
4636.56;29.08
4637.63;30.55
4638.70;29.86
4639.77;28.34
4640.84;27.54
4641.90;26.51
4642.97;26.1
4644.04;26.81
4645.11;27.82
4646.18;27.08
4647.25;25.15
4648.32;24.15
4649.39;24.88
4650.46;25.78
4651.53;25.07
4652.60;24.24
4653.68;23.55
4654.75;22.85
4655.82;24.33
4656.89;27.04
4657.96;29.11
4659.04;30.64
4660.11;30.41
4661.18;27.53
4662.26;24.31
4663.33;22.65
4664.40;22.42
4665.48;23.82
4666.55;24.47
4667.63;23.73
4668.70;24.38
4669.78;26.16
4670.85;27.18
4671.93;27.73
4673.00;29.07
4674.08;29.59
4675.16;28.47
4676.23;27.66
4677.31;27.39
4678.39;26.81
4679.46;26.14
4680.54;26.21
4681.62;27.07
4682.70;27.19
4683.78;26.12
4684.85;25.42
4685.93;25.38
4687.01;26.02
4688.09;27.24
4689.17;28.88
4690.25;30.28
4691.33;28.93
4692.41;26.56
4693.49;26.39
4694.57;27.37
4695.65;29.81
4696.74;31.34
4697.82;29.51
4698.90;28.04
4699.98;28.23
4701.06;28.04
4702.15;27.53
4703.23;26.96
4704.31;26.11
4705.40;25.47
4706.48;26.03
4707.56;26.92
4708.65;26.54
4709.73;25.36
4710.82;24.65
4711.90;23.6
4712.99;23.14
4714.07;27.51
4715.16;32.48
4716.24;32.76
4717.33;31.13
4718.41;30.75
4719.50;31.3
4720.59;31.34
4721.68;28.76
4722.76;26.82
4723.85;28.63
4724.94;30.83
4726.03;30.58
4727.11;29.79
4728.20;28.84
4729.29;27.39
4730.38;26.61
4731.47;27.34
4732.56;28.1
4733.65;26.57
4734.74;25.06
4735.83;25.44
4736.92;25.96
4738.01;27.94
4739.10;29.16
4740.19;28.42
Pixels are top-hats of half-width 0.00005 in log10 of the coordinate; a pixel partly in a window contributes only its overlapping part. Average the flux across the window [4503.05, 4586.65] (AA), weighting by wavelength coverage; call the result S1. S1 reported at 27.7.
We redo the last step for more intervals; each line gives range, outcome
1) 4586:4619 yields 28.3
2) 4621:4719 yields 27.2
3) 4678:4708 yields 27.4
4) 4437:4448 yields 24.8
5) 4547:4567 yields 28.3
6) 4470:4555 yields 27.5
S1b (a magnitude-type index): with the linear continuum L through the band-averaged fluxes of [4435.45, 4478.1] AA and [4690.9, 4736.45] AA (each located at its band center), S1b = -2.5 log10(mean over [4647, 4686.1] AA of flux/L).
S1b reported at 0.06 mag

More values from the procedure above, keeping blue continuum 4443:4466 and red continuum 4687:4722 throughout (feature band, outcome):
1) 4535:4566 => -0.06 mag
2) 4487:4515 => -0.09 mag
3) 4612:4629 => -0.06 mag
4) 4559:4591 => -0.02 mag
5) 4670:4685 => 0.02 mag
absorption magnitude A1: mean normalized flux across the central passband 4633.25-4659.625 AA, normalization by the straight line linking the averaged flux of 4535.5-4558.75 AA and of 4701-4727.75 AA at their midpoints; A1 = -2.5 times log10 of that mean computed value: 0.057 mag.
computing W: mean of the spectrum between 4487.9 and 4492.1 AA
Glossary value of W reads 29.3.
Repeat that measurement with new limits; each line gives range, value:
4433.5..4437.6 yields 24.9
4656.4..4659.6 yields 29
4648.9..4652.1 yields 25.3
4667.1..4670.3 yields 24.8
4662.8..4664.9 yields 22.6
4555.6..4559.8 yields 29.4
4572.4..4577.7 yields 27.2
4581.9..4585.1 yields 28.7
